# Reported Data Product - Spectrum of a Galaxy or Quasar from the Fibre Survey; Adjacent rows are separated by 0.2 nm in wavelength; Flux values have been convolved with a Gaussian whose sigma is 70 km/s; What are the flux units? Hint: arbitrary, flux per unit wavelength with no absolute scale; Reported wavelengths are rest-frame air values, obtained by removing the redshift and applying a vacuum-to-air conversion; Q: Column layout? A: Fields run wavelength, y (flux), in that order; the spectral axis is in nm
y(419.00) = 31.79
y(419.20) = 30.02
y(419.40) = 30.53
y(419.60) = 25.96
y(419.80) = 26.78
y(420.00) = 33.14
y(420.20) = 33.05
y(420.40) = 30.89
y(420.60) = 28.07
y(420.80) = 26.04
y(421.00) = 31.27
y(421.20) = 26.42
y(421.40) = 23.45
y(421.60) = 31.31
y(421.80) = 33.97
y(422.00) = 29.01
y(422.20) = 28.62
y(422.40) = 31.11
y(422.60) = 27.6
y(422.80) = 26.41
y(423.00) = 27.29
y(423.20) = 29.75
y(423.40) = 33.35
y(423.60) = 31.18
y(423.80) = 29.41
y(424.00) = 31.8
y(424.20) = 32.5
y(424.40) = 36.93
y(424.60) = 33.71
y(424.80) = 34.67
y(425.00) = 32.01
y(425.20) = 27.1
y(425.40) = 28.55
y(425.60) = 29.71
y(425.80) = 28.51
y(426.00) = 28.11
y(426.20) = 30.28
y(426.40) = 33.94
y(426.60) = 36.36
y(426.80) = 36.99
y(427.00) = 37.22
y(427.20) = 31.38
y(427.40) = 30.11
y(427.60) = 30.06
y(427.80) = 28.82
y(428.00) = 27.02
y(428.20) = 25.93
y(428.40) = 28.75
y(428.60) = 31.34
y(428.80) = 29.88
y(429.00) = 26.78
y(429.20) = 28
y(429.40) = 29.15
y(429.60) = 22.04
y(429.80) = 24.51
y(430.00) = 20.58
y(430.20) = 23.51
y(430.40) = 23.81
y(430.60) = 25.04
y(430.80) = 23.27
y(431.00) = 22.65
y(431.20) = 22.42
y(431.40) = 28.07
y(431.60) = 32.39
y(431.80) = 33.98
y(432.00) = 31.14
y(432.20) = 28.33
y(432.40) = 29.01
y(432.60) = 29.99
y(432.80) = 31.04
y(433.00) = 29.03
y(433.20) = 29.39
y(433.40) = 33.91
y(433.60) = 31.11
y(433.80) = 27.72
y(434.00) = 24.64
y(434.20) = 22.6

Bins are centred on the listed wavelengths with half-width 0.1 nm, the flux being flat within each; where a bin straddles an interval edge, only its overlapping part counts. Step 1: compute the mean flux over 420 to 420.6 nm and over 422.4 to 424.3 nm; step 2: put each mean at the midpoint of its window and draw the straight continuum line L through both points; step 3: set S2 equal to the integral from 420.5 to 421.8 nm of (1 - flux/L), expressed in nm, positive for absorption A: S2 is 0.12 nm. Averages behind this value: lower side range 31.5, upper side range 30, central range 28.2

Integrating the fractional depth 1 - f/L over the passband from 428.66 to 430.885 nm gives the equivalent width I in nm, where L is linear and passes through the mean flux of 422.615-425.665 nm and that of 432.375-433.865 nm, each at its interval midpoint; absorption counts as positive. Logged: 0.38 nm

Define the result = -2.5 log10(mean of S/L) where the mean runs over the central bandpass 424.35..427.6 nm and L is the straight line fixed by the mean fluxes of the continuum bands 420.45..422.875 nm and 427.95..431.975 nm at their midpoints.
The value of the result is -0.17 mag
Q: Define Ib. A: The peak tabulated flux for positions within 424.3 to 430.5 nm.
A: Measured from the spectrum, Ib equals 37.22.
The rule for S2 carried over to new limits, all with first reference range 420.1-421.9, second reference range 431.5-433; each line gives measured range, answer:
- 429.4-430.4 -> 0.230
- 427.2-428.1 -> 0.027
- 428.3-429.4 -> 0.049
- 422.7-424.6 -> -0.089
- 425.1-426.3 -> 0.049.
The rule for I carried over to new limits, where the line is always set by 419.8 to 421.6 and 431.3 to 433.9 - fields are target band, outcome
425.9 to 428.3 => -0.128 nm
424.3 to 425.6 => -0.108 nm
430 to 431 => 0.222 nm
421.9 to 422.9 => 0.023 nm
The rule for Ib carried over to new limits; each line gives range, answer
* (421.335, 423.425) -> 33.97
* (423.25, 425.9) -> 36.93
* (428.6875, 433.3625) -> 33.98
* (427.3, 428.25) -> 30.11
